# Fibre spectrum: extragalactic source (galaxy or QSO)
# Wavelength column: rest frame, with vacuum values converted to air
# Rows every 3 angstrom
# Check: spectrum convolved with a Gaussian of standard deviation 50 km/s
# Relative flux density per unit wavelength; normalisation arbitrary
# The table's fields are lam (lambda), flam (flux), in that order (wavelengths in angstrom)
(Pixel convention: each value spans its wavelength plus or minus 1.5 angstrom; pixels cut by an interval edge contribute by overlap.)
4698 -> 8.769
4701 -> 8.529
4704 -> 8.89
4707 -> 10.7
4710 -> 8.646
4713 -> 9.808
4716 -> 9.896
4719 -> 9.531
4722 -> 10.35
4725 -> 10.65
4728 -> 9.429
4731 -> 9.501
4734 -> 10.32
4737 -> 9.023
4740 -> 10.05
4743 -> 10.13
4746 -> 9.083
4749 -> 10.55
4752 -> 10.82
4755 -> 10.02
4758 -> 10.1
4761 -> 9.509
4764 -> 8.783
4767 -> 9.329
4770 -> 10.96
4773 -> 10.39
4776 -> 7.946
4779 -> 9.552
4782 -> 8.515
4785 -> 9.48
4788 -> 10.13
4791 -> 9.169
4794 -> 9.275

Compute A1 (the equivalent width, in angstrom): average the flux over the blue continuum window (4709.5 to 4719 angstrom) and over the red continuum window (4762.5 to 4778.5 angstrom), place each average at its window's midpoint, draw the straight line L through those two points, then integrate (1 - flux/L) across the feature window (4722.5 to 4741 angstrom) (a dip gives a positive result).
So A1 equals -0.6 angstrom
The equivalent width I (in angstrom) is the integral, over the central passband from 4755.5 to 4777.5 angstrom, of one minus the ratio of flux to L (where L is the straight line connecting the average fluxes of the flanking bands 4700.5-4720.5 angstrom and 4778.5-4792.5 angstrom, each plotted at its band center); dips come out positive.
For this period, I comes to -0.5 angstrom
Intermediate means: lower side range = 9.47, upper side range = 9.36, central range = 9.59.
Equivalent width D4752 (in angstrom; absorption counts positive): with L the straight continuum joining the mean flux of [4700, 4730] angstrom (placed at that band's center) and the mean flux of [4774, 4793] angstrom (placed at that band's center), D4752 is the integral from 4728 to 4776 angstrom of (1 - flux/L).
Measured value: -2.2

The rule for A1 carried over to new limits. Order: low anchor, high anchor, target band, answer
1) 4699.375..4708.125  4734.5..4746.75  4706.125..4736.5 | -1.16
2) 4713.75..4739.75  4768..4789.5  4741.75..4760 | -0.73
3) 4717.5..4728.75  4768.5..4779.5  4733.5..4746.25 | 0.25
